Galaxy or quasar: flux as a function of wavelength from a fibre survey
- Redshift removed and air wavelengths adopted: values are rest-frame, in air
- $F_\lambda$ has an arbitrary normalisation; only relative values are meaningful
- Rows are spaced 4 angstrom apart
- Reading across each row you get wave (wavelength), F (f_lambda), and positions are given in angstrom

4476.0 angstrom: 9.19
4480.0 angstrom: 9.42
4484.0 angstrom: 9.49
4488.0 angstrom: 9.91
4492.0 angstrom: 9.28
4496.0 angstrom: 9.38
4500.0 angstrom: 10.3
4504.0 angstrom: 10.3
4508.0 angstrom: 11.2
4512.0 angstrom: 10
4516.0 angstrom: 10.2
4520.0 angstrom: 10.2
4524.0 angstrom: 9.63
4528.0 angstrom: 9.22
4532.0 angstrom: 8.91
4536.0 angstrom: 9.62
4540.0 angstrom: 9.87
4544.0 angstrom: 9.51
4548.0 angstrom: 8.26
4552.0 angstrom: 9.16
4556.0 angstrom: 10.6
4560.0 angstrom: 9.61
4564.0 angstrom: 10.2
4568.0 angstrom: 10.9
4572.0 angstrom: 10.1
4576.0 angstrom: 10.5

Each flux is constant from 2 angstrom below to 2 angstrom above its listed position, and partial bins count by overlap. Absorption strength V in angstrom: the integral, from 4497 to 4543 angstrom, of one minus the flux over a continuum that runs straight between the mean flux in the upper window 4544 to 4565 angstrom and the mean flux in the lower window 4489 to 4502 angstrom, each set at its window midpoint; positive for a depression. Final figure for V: -1.5 angstrom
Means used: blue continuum 9.67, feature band 9.93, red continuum 9.53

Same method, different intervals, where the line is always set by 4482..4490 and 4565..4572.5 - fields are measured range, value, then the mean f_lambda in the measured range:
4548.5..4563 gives 1.0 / 9.66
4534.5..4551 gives 1.6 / 9.3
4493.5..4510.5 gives -0.7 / 10.3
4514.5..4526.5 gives 0.1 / 9.97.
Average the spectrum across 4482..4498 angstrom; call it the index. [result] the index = 9.52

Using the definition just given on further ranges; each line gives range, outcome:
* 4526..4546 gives 9.43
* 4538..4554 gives 9.2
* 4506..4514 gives 10.6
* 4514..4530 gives 9.81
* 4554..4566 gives 10.1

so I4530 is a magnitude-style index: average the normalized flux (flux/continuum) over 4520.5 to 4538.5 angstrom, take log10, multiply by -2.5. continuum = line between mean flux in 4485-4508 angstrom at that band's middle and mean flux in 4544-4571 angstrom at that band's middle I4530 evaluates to 0.05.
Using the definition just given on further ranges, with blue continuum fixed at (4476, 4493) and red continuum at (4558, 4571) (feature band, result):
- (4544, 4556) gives 0.11 mag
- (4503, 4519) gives -0.07 mag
